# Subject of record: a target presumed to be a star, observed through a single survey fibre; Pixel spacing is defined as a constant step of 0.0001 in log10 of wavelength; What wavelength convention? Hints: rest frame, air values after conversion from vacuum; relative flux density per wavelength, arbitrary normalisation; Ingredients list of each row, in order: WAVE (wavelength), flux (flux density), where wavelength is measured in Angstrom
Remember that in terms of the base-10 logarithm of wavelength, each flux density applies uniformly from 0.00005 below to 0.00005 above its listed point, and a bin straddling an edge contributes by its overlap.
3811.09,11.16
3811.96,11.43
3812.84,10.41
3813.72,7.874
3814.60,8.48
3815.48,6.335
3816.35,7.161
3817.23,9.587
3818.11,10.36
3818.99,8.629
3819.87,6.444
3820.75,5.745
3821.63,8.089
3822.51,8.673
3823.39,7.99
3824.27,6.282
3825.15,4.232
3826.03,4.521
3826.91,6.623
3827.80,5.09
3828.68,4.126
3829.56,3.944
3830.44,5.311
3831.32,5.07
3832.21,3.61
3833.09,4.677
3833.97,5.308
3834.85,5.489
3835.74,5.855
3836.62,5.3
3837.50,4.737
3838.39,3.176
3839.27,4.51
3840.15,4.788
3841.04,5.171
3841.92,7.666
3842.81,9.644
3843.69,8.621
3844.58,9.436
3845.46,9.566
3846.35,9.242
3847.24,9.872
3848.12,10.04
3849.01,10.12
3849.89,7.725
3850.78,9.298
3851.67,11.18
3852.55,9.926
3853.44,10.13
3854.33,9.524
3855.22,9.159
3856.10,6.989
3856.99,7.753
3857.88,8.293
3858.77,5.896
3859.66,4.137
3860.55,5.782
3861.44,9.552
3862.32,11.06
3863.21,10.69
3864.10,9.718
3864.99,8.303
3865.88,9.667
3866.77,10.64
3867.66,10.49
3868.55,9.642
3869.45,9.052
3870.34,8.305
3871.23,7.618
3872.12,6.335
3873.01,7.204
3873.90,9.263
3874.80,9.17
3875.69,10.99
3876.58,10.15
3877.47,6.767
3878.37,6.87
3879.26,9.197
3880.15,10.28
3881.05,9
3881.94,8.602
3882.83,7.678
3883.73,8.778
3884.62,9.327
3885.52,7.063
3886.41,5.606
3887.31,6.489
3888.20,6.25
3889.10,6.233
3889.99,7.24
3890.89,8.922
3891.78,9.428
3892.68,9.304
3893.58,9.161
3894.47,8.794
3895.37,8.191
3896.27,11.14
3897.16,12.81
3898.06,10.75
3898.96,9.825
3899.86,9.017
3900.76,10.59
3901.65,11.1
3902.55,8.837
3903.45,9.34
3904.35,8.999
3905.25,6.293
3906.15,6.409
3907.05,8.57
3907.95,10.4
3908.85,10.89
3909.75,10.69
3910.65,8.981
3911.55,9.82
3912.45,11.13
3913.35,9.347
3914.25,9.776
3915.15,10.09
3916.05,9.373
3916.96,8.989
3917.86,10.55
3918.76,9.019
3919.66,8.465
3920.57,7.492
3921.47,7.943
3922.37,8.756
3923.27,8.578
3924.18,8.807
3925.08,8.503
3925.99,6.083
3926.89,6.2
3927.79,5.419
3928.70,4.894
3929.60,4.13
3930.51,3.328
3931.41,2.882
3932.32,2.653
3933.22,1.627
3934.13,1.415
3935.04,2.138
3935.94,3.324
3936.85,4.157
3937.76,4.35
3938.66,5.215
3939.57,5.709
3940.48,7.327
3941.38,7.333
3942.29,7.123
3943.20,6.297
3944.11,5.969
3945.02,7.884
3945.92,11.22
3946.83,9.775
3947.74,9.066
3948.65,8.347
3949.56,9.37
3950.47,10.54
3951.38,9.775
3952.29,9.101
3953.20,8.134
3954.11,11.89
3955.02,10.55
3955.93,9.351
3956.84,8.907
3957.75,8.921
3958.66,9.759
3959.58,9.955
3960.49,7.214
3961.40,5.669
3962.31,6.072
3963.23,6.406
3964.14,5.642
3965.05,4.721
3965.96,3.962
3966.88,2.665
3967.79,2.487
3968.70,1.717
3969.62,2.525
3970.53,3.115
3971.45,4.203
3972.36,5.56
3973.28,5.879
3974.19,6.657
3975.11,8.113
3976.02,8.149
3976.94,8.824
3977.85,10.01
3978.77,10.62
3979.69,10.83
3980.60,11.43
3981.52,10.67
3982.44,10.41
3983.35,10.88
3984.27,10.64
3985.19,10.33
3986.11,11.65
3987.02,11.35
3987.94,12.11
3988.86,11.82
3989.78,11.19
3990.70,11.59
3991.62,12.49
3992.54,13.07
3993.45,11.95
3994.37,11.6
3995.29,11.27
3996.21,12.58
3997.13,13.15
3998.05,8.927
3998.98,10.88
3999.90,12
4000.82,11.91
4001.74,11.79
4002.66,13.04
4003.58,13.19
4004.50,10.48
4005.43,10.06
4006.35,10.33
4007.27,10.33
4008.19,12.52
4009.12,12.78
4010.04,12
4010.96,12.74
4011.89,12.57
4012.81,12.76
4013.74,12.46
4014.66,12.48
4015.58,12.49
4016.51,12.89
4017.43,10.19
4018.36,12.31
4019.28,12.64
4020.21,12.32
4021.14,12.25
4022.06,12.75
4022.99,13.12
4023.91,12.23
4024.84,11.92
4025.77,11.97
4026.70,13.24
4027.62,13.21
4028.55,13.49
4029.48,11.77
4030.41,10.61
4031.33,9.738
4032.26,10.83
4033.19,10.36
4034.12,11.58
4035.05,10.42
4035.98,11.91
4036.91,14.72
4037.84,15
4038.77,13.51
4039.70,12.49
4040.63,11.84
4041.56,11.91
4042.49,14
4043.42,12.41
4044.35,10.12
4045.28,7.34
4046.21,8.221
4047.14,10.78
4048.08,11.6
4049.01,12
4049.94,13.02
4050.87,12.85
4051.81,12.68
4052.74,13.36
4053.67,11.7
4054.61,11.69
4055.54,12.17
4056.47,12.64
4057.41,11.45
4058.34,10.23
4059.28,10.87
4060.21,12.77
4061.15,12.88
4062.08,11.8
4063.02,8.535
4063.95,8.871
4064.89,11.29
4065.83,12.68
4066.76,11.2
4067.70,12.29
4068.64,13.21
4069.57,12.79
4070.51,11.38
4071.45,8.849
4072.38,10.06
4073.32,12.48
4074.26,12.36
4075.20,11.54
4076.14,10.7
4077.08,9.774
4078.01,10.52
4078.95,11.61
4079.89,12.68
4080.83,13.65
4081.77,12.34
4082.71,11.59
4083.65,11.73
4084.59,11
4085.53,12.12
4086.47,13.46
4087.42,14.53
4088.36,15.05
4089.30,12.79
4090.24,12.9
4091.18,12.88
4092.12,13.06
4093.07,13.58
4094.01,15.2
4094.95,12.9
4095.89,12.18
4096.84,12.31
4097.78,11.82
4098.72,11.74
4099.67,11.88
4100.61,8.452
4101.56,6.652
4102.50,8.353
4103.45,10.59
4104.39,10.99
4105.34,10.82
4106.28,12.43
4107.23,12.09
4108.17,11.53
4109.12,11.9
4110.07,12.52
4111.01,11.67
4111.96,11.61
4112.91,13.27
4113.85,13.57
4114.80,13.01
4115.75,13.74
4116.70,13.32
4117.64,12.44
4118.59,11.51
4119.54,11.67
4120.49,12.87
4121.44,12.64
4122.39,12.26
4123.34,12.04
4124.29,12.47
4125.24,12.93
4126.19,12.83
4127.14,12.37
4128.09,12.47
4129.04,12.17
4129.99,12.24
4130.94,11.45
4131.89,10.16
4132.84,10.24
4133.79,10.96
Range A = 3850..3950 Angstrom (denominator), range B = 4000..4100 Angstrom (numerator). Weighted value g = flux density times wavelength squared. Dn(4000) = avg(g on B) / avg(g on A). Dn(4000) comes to 1.60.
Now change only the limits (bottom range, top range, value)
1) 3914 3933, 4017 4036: 1.75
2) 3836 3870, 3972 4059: 1.50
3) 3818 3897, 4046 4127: 1.72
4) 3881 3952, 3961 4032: 1.36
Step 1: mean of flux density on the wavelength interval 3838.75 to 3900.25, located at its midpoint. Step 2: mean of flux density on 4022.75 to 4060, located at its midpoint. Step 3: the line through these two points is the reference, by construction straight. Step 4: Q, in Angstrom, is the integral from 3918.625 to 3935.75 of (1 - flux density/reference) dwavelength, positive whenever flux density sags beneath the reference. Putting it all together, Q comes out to 7.2 Angstrom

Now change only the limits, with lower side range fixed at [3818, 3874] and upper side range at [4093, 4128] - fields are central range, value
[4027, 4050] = -2.0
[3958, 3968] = 3.6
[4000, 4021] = -3.5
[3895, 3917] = -3.0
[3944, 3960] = -0.2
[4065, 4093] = -1.6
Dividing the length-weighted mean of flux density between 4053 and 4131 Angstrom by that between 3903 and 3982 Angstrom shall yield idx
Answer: 1.6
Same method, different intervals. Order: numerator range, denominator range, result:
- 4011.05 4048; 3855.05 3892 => 1.44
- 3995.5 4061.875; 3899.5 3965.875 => 1.55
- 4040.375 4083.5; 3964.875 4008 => 1.22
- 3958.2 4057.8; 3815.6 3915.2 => 1.30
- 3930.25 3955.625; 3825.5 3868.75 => 0.90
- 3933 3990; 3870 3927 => 0.86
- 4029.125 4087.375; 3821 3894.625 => 1.51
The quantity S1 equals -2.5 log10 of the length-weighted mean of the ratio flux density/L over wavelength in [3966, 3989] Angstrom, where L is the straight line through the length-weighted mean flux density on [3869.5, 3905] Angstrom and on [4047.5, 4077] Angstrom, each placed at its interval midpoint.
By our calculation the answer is 0.274 mag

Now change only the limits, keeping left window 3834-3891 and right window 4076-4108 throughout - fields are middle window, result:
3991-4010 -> -0.13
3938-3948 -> 0.26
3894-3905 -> -0.13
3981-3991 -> -0.10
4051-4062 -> -0.07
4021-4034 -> -0.11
